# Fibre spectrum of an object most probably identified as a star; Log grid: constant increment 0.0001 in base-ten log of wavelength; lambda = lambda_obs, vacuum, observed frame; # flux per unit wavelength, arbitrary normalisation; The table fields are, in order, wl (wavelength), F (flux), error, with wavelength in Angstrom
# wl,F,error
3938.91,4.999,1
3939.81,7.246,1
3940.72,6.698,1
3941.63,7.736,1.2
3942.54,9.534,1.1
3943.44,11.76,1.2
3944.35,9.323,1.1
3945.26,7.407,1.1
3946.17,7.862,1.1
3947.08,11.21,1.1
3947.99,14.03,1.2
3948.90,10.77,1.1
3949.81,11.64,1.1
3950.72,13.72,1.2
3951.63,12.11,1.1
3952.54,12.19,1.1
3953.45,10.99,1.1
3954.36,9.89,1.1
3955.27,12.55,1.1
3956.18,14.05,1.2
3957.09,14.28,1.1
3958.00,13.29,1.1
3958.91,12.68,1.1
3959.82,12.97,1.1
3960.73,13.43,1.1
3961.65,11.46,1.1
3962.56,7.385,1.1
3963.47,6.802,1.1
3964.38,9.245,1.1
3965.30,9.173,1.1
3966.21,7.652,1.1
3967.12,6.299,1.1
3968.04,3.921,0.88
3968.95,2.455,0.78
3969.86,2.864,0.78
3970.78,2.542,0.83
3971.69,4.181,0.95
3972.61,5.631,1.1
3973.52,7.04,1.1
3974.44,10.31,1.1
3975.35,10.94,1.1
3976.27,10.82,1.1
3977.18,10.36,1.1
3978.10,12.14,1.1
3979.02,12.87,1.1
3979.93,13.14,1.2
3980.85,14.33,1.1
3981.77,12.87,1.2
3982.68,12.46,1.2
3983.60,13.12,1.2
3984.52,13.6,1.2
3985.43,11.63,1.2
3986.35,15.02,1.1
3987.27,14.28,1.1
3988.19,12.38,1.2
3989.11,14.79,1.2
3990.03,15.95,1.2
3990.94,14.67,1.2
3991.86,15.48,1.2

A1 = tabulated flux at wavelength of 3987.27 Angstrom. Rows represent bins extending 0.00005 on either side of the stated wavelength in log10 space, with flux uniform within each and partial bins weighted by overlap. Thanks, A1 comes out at 14.28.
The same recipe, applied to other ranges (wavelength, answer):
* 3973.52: 7.04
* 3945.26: 7.407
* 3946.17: 7.862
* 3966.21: 7.652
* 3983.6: 13.12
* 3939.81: 7.246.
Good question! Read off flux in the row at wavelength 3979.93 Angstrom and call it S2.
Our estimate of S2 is 13.14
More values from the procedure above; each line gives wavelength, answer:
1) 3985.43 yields 11.63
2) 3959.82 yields 12.97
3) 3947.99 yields 14.03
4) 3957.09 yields 14.28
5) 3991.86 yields 15.48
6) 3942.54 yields 9.534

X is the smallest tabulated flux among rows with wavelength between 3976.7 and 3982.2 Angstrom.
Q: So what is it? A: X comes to 10.36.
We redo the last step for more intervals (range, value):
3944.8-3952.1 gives 7.407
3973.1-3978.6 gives 7.04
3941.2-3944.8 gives 7.736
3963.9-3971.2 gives 2.455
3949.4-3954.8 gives 9.89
